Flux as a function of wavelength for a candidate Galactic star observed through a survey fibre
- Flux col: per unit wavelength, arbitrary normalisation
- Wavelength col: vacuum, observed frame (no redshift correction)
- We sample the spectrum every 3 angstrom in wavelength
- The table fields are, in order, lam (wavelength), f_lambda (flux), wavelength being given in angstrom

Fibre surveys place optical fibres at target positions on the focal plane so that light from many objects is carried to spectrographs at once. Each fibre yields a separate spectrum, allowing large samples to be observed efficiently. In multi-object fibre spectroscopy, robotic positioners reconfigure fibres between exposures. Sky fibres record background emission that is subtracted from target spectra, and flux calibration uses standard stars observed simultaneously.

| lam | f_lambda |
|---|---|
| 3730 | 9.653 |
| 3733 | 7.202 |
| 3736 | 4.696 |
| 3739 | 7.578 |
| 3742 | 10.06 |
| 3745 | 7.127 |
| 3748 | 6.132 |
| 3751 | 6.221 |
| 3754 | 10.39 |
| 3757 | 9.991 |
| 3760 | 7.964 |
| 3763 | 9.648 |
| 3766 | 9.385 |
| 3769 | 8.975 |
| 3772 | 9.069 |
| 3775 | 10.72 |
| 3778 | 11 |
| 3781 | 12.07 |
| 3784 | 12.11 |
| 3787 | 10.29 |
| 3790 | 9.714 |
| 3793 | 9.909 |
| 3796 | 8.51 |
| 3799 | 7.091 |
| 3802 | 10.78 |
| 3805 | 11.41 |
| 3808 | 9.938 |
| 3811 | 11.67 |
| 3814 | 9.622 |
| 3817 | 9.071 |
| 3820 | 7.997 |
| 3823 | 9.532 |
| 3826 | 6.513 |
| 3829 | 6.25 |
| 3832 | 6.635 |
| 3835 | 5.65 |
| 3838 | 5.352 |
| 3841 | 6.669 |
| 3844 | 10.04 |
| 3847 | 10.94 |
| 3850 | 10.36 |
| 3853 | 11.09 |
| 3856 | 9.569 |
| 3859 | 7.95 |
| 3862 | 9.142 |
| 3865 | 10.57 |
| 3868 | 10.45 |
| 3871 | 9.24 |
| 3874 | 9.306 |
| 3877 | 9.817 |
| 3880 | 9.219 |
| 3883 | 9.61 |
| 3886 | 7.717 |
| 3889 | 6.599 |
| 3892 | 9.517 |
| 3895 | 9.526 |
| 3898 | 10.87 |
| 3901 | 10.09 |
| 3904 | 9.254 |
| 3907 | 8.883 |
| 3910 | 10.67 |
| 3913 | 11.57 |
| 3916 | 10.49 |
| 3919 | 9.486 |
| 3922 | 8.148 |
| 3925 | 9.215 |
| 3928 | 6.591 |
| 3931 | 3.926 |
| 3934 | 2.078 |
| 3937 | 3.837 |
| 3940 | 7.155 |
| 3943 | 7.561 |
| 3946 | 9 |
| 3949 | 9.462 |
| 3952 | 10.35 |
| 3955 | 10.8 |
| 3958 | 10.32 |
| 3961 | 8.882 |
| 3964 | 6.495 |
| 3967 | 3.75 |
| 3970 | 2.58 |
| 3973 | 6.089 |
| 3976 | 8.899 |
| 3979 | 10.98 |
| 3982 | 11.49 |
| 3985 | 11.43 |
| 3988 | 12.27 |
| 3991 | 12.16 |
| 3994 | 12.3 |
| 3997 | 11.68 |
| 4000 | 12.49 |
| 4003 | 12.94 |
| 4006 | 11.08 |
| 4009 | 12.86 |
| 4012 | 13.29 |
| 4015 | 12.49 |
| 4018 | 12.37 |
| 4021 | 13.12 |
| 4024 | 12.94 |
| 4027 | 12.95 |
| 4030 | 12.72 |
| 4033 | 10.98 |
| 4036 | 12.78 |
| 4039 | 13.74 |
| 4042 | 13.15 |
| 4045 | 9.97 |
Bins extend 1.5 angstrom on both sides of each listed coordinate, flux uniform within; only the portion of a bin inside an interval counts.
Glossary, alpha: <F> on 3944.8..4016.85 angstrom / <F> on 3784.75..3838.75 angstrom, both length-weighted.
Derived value 1.2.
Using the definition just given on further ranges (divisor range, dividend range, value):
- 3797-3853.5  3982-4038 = 1.42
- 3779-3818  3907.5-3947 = 0.75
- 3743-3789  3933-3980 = 0.79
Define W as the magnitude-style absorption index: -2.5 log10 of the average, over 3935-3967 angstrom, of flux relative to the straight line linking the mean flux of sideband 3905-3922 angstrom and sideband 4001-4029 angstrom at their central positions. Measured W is 0.34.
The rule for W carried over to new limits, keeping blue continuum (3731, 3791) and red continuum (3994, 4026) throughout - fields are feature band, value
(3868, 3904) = 0.16 mag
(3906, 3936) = 0.37 mag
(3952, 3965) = 0.25 mag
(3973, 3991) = 0.14 mag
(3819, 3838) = 0.39 mag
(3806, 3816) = -0.07 mag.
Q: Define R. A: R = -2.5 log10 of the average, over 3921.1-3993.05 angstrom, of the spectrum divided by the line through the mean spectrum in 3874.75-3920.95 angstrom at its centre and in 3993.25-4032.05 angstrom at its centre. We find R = 0.35 mag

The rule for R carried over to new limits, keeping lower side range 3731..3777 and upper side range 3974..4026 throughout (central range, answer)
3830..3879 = 0.11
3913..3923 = 0.11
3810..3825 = -0.01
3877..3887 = 0.14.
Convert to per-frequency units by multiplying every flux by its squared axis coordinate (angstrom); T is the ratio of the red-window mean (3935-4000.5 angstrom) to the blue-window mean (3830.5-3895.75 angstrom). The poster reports 1.1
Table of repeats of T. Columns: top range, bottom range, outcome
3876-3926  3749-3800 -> 1.05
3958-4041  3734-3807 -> 1.34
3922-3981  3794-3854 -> 0.89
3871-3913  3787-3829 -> 1.06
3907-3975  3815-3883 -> 0.92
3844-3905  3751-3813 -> 1.01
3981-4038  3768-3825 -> 1.39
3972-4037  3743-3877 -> 1.43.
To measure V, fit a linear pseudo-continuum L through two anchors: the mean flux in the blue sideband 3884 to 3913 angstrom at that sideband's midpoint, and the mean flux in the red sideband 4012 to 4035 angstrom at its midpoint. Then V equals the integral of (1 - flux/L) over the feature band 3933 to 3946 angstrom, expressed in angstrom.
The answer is 5.9 angstrom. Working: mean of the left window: 9.36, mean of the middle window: 5.72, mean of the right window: 12.6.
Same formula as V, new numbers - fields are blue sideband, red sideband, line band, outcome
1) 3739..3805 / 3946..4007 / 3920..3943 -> 8.7 angstrom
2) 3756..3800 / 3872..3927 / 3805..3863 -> 5.5 angstrom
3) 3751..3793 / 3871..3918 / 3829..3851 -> 4.4 angstrom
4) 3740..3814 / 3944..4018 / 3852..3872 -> 0.3 angstrom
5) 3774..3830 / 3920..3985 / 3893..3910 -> -3.0 angstrom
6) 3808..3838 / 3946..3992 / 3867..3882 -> -2.1 angstrom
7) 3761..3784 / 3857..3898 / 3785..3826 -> 1.3 angstrom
